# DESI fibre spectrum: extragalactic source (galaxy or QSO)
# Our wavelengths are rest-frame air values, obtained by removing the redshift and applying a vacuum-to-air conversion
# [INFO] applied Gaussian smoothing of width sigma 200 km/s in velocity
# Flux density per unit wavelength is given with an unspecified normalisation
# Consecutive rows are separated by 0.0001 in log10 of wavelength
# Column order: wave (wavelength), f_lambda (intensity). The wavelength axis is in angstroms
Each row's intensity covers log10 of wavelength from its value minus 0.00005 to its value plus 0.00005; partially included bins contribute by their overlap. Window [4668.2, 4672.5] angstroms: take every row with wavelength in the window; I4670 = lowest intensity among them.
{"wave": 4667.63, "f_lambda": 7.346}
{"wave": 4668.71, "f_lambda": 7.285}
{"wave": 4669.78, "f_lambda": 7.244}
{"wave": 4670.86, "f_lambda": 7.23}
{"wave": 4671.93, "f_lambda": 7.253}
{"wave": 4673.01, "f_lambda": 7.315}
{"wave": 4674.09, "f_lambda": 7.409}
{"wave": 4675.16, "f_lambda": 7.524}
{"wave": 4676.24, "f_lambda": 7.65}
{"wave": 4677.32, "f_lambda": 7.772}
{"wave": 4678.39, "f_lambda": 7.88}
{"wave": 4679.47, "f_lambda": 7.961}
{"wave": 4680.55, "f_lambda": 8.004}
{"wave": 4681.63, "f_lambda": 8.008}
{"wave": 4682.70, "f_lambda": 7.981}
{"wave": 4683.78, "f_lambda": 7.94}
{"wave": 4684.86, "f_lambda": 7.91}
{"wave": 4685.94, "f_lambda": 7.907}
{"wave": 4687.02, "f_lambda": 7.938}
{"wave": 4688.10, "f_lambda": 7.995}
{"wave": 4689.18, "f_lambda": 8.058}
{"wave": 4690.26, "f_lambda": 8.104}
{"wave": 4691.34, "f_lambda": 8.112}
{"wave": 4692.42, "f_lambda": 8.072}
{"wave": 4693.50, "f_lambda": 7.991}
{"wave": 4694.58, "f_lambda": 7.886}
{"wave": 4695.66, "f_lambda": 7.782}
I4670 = 7.23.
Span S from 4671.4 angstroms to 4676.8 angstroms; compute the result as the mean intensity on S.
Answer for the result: 7.42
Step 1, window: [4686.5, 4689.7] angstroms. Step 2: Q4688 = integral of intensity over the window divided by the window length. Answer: 7.99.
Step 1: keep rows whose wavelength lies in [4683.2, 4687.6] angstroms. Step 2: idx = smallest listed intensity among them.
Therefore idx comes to 7.907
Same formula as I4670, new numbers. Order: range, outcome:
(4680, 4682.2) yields 8.004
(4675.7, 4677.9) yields 7.65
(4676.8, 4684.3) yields 7.772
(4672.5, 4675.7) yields 7.315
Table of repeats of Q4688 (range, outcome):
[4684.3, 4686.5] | 7.9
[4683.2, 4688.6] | 7.93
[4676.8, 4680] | 7.88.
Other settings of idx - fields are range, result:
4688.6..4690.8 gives 8.058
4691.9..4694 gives 7.991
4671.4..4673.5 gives 7.253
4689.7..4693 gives 8.072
